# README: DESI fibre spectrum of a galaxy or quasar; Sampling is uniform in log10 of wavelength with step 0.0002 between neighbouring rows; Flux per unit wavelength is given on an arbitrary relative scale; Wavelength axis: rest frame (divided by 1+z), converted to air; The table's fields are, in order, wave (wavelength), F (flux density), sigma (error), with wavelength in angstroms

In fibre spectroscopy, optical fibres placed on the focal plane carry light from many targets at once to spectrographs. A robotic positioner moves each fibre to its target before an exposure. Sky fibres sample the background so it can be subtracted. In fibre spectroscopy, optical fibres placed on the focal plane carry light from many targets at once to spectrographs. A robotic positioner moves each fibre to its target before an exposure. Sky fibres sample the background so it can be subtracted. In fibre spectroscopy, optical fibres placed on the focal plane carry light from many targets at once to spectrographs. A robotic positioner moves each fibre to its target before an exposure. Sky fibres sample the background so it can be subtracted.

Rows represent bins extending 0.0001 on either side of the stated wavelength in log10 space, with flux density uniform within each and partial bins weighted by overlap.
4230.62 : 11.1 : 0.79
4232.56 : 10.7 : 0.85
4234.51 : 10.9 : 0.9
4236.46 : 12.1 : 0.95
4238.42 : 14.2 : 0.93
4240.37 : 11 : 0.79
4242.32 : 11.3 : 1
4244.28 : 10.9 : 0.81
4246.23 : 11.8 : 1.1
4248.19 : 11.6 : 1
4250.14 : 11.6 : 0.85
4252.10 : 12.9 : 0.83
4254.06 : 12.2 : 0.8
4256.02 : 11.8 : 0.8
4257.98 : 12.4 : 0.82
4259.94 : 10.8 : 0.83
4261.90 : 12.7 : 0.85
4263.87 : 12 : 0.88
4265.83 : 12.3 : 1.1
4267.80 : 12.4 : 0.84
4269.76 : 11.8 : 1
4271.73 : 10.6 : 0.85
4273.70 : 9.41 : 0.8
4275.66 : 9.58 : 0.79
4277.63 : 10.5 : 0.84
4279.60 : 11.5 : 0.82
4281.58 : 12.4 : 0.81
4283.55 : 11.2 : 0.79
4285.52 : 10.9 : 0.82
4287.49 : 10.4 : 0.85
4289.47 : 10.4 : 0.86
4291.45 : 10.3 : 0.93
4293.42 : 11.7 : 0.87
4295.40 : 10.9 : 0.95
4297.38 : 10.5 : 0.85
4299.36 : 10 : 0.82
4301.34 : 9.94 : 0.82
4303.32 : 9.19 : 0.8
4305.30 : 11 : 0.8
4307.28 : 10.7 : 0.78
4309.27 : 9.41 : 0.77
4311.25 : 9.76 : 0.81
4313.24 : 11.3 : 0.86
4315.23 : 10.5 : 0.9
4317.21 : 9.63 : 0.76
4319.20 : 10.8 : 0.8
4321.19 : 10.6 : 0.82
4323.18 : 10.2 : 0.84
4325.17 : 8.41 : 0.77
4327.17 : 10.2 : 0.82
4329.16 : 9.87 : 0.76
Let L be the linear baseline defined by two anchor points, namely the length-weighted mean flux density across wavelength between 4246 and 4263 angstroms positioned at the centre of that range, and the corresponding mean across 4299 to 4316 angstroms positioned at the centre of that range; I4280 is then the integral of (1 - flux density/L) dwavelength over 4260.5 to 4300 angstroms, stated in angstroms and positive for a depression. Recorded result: 0.1 angstroms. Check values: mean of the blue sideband 12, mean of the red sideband 10.2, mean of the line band 11.1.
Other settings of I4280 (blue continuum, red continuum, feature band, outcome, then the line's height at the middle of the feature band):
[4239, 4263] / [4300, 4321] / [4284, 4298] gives 0.0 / 10.7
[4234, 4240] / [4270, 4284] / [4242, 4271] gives -0.8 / 11.6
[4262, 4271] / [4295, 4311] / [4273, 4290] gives 0.9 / 11.3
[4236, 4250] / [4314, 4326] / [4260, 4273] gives -0.6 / 11.3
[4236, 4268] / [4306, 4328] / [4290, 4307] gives 0.3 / 10.7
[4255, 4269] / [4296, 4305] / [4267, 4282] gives 0.6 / 11.4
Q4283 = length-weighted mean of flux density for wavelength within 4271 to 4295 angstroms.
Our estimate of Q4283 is 10.7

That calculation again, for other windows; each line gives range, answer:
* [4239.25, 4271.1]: 11.8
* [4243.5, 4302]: 11.3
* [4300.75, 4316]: 10.2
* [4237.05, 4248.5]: 11.8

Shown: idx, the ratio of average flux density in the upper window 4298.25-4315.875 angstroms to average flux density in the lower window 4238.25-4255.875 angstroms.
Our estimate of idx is 0.9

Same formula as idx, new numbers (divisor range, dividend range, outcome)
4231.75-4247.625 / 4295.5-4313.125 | 0.88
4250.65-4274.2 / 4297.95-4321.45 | 0.87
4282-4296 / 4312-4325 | 0.95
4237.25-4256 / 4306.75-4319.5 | 0.86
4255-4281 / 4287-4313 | 0.91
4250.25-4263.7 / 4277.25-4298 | 0.91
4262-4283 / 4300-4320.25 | 0.90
